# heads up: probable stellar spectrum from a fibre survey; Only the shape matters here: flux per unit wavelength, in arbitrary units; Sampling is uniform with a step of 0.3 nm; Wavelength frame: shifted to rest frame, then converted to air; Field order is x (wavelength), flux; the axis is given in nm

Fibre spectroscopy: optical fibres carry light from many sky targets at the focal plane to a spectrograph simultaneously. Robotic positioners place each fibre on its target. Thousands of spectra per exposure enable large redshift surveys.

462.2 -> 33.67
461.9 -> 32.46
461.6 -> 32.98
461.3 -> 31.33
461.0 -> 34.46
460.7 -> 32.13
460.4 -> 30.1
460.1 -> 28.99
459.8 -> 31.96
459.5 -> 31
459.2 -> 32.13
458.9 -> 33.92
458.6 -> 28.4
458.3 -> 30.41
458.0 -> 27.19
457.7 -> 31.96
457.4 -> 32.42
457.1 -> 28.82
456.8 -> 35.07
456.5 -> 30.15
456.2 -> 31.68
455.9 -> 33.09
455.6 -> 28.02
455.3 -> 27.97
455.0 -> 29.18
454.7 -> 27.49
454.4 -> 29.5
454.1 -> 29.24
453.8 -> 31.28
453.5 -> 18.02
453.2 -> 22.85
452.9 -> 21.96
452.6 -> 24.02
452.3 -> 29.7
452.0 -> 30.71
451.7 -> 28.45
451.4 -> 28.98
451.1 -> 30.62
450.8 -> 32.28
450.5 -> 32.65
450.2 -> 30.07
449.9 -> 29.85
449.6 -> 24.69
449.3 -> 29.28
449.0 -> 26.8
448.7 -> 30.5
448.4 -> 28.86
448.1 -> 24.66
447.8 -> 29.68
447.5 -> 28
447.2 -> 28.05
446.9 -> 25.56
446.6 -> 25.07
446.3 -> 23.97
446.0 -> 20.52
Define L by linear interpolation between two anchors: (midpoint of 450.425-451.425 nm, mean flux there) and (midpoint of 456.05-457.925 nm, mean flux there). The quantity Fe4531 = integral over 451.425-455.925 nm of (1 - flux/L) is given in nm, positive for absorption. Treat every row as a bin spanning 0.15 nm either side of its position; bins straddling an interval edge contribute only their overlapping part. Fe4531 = 0.583 nm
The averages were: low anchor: 31.3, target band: 27.3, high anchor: 31.5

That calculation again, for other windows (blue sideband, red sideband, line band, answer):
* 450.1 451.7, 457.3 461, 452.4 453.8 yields 0.35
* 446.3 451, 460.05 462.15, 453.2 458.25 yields 0.19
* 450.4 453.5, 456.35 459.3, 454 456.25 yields 0.00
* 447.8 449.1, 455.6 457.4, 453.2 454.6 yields 0.18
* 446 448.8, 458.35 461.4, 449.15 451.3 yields -0.16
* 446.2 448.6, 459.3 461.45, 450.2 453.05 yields -0.06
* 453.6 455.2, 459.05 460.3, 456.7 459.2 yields -0.06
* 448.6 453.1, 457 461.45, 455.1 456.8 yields -0.03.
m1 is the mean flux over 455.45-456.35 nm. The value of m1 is 30.9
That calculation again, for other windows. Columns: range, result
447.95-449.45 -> 28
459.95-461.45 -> 31.4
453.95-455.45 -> 28.7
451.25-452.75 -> 28.4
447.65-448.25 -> 27.2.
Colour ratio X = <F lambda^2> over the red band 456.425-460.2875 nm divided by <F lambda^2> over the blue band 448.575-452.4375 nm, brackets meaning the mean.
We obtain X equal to 1.1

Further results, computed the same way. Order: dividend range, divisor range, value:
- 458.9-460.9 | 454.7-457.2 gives 1.05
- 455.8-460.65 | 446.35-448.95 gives 1.19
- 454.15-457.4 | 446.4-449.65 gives 1.14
